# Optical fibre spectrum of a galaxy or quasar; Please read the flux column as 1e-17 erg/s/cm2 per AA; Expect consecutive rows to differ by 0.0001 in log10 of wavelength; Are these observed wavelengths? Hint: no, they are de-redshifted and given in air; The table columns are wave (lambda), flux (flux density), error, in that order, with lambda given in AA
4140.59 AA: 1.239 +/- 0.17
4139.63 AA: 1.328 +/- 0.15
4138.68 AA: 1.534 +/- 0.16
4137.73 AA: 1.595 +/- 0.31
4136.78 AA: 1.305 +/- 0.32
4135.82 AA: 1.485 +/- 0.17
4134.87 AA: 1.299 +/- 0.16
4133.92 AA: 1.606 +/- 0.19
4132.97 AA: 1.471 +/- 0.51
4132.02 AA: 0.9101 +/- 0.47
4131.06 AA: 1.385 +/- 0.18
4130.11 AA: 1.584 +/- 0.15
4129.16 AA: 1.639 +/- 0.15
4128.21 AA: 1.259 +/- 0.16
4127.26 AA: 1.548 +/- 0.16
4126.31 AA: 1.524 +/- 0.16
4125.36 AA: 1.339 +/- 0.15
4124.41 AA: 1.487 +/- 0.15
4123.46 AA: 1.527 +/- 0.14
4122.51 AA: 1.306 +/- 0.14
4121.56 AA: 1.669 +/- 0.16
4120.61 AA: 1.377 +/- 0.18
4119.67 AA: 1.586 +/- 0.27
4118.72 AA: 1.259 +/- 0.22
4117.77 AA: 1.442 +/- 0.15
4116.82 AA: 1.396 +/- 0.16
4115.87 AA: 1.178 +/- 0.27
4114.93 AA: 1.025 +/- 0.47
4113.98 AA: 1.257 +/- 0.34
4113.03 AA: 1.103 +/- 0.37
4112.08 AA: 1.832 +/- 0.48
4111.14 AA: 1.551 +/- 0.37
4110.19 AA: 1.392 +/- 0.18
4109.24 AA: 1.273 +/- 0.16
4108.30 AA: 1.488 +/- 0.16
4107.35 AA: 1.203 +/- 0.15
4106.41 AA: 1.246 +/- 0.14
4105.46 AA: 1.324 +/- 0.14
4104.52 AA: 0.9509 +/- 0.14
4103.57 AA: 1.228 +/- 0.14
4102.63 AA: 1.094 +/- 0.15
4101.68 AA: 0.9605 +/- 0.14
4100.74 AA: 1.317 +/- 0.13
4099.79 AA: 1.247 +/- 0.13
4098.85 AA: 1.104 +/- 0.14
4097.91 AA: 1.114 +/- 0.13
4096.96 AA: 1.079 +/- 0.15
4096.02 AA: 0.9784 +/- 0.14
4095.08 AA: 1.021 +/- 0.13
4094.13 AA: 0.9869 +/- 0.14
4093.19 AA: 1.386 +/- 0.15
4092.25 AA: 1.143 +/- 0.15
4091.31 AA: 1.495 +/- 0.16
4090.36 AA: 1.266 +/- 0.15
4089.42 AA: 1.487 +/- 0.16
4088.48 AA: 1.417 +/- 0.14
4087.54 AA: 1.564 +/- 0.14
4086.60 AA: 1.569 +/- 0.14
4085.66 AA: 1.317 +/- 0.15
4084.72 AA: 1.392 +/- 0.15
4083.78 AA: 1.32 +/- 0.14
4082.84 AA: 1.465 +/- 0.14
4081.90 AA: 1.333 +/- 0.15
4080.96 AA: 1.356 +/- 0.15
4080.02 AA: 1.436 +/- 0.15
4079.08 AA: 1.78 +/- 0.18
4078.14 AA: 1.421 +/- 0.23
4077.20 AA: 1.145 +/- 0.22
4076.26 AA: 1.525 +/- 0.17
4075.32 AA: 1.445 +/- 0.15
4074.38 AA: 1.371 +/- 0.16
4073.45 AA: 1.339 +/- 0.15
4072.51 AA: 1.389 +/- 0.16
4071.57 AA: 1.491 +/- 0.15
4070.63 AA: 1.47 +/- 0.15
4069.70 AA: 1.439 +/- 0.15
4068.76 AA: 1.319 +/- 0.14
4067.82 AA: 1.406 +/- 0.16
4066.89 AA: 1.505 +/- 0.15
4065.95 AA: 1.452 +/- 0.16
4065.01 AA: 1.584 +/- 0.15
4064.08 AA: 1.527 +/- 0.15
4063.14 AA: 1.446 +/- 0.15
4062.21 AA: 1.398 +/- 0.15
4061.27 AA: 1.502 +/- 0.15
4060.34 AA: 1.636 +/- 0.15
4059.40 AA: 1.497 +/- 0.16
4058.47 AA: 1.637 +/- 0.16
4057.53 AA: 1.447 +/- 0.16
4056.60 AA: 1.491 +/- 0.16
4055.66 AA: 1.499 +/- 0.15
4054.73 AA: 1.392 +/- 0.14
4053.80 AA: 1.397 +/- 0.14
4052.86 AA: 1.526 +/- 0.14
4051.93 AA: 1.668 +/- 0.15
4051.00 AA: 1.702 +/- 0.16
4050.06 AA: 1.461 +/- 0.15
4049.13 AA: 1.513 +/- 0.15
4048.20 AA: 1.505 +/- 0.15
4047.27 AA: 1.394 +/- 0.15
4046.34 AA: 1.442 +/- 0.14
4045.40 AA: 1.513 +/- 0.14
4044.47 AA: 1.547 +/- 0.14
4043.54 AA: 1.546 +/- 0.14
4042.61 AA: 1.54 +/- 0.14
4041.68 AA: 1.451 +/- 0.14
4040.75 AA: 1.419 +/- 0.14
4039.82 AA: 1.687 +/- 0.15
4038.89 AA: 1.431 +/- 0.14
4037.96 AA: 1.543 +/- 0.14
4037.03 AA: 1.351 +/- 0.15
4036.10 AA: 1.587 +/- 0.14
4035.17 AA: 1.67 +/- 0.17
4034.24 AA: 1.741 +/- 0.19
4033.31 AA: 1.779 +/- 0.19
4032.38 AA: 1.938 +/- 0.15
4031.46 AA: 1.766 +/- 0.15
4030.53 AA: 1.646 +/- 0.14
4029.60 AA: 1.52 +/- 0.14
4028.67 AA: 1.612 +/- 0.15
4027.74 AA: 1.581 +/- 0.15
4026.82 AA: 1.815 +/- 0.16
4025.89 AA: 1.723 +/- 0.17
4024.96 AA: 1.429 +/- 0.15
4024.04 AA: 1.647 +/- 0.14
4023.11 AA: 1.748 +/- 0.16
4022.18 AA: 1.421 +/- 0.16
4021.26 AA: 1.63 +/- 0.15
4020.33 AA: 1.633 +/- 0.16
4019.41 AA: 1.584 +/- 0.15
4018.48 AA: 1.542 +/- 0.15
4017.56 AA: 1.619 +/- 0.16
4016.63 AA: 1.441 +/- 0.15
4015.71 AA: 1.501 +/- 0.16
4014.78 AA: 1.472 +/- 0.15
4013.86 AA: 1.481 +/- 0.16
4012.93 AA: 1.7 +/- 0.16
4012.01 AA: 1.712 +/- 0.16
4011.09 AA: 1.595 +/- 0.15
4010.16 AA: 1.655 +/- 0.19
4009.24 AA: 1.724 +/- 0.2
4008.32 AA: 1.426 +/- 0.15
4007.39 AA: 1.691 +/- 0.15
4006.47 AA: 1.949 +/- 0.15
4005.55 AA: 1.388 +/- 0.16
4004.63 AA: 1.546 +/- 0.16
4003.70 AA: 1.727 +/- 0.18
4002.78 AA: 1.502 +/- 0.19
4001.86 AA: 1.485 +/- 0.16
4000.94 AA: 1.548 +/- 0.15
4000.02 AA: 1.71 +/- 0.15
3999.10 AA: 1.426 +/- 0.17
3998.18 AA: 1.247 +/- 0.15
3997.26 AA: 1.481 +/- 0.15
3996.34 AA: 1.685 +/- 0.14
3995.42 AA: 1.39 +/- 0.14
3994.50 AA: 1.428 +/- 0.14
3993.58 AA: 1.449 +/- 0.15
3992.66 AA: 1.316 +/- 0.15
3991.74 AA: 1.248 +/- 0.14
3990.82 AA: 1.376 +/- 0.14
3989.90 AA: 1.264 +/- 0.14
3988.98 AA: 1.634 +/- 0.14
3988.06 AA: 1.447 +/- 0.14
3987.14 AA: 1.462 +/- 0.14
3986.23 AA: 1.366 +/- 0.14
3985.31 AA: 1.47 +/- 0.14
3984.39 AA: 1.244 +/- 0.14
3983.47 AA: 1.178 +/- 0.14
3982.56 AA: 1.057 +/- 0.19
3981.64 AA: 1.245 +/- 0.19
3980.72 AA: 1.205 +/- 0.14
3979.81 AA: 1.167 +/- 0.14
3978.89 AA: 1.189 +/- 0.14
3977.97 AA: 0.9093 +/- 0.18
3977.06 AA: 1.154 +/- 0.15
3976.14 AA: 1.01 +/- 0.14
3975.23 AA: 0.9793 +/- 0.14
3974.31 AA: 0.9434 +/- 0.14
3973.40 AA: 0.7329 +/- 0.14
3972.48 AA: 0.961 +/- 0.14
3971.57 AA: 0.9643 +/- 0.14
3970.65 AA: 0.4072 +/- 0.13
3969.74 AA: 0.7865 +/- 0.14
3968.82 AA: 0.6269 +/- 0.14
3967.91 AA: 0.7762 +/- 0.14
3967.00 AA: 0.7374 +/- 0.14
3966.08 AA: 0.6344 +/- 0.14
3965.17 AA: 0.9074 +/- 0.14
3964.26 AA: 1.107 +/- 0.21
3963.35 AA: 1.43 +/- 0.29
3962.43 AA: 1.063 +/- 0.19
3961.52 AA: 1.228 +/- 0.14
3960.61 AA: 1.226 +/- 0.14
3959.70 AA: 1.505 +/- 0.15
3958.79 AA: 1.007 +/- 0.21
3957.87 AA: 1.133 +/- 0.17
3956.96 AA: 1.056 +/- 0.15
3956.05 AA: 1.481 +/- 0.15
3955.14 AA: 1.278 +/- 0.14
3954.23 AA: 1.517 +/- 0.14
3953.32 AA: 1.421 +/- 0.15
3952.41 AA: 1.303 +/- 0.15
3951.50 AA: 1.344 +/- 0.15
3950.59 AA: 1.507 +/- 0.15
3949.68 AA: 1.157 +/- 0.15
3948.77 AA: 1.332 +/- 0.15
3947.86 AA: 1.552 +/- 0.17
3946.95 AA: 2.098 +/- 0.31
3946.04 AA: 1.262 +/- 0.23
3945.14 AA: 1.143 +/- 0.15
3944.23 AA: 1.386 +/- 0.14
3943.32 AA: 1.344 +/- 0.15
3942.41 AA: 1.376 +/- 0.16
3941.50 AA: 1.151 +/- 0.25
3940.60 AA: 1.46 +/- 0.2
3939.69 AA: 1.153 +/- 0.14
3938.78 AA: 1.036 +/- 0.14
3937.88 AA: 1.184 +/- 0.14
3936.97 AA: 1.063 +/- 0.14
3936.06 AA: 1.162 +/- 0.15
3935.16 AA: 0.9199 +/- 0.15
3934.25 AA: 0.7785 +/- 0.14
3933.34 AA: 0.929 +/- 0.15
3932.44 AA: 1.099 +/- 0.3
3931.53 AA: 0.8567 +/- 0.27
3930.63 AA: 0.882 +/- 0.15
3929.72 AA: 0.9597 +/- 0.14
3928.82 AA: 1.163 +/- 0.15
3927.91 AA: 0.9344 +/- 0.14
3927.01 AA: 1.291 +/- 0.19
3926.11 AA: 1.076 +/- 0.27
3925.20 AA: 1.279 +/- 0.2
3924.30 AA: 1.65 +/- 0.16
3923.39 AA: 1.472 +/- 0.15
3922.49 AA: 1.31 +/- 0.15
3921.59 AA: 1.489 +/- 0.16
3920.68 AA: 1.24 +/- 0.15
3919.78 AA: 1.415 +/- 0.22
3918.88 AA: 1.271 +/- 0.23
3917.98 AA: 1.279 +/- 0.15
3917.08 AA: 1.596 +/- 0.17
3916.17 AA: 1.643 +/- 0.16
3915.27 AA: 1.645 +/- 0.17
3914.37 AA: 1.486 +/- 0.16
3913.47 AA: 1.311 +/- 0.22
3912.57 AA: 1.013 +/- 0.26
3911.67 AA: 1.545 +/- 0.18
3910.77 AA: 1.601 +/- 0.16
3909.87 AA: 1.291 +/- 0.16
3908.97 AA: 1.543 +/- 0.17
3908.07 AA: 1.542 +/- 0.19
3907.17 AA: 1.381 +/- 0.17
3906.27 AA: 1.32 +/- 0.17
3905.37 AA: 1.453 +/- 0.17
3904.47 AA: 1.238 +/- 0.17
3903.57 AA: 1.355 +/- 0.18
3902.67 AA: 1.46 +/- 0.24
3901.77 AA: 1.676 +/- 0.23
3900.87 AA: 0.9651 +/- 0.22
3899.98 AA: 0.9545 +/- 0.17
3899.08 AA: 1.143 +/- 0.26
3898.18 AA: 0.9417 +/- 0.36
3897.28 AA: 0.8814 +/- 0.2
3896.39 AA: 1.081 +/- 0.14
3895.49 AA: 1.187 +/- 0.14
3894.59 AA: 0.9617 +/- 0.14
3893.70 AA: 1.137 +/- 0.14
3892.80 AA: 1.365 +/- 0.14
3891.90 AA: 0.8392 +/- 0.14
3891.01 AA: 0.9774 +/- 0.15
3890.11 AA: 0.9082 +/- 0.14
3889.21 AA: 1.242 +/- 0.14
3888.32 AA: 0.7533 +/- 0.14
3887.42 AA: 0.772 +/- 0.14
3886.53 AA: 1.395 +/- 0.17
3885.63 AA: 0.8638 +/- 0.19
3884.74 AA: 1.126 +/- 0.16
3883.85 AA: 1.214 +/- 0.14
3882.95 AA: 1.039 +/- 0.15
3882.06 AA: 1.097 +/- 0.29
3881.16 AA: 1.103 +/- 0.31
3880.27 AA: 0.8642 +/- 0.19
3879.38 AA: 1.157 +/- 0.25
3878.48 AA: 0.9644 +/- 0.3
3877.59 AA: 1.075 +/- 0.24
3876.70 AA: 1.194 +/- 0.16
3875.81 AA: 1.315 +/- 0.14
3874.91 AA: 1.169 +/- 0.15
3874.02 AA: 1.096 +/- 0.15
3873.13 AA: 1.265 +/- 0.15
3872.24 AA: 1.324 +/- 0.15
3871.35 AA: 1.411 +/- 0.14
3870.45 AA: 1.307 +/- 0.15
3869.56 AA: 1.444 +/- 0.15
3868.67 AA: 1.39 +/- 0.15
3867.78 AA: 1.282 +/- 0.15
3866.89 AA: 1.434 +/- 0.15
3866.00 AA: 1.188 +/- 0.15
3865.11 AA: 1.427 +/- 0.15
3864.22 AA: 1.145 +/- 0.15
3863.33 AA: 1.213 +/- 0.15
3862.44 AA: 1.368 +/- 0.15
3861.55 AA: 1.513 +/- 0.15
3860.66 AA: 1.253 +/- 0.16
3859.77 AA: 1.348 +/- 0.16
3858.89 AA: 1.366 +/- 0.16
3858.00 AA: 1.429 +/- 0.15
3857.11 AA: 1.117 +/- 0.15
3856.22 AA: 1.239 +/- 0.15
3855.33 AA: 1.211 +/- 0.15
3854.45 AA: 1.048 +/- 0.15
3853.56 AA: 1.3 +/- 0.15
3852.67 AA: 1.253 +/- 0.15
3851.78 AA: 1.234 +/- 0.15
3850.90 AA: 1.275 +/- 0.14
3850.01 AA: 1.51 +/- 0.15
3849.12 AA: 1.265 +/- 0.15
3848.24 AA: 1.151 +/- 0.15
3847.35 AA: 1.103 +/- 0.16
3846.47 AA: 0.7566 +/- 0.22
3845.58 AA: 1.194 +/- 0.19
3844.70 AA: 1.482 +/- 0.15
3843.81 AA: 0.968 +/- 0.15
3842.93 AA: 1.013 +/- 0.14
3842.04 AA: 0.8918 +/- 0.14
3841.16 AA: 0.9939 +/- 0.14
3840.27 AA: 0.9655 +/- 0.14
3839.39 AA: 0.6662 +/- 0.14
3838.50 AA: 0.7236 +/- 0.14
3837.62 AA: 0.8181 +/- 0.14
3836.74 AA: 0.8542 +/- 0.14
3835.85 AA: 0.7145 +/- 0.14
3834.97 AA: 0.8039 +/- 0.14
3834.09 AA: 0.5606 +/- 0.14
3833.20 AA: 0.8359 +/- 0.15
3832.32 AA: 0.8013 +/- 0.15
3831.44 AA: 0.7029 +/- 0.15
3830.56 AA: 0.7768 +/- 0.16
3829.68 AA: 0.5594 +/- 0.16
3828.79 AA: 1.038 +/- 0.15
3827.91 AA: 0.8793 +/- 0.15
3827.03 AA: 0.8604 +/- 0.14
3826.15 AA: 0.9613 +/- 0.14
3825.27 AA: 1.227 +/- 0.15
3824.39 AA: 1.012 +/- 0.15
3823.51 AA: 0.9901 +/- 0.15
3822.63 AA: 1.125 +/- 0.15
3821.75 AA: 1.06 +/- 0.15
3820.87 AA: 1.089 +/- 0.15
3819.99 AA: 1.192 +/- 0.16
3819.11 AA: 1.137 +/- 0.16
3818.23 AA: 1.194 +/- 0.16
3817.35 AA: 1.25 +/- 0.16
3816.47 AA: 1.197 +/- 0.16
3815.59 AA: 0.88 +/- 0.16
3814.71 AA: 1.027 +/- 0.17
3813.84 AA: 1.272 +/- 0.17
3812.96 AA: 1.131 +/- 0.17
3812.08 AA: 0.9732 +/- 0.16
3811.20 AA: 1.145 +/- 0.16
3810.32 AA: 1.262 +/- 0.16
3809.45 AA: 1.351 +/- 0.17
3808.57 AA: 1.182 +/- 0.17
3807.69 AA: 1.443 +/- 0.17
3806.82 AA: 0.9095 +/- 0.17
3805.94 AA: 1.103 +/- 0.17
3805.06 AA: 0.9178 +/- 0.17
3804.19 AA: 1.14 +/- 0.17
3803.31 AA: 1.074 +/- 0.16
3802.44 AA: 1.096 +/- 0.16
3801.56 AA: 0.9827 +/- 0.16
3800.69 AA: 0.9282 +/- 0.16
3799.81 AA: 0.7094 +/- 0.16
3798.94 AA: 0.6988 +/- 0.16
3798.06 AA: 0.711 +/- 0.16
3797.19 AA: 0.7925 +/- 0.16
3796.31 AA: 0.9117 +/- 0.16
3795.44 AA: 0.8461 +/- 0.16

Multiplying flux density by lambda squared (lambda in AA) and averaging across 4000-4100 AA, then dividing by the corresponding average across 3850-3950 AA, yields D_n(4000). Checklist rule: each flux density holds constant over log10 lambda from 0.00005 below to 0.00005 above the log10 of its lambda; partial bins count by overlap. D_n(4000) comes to 1.30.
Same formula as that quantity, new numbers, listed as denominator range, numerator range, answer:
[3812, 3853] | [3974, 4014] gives 1.52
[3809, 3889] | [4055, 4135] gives 1.41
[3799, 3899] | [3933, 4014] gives 1.25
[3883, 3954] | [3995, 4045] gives 1.35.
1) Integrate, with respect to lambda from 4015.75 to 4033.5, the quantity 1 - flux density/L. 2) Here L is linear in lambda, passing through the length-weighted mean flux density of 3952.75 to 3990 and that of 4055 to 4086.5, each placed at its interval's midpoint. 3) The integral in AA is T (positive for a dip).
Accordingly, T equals -4.6 AA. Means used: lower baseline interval 1.12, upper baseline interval 1.45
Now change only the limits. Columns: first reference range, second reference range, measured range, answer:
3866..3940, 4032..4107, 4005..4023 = -3.3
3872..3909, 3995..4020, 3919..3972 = 6.5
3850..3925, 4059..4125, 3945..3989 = 4.3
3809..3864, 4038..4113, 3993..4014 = -4.2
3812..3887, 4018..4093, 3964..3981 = 5.7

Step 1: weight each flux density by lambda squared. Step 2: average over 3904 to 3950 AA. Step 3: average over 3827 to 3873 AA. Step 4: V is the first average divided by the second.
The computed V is 1.2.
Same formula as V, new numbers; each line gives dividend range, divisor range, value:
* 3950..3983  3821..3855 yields 1.17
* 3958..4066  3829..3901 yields 1.39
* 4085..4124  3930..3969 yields 1.19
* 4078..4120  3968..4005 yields 1.11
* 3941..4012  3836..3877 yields 1.15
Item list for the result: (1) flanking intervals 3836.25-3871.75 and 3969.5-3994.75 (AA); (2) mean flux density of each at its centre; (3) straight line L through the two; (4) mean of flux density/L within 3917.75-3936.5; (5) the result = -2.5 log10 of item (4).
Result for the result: 0.01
